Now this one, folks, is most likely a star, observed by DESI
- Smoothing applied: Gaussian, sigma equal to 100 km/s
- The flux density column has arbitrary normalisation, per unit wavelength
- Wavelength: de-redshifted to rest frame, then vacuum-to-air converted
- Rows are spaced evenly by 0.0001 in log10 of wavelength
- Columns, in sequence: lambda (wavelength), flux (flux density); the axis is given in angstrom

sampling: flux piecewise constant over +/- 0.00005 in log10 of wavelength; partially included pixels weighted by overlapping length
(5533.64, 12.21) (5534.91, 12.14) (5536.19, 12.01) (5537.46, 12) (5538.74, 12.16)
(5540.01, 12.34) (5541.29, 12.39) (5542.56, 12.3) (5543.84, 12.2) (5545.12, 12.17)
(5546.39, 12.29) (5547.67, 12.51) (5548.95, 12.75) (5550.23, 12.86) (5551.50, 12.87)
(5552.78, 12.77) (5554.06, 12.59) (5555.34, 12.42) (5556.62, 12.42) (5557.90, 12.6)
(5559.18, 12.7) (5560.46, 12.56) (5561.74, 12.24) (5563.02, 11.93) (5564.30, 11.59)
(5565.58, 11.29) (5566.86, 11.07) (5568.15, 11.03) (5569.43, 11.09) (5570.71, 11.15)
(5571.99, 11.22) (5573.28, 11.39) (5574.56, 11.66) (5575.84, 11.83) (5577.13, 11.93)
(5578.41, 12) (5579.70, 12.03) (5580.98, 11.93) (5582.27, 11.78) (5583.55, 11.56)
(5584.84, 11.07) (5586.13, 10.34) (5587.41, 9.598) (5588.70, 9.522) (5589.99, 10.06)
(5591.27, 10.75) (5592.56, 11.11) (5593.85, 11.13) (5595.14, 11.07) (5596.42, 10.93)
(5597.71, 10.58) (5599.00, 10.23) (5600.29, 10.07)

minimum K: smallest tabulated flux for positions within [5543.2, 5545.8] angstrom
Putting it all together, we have 12.17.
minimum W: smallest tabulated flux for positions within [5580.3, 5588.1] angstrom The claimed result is 9.598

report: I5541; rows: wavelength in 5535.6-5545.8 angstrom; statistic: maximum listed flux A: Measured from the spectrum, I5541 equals 12.39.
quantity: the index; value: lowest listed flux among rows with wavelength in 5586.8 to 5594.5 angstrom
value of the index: 9.522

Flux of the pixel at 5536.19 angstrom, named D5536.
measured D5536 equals 12.01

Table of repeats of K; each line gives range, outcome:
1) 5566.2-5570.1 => 11.03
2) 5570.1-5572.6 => 11.15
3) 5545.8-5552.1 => 12.29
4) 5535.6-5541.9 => 12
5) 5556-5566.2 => 11.29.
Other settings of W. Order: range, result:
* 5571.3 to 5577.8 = 11.22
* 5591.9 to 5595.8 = 11.07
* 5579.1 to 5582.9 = 11.78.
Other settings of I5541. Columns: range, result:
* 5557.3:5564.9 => 12.7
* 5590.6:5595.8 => 11.13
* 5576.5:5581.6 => 12.03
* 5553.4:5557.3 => 12.59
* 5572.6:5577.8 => 11.93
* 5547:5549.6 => 12.75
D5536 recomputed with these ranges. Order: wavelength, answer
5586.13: 10.34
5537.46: 12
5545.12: 12.17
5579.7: 12.03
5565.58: 11.29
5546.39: 12.29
